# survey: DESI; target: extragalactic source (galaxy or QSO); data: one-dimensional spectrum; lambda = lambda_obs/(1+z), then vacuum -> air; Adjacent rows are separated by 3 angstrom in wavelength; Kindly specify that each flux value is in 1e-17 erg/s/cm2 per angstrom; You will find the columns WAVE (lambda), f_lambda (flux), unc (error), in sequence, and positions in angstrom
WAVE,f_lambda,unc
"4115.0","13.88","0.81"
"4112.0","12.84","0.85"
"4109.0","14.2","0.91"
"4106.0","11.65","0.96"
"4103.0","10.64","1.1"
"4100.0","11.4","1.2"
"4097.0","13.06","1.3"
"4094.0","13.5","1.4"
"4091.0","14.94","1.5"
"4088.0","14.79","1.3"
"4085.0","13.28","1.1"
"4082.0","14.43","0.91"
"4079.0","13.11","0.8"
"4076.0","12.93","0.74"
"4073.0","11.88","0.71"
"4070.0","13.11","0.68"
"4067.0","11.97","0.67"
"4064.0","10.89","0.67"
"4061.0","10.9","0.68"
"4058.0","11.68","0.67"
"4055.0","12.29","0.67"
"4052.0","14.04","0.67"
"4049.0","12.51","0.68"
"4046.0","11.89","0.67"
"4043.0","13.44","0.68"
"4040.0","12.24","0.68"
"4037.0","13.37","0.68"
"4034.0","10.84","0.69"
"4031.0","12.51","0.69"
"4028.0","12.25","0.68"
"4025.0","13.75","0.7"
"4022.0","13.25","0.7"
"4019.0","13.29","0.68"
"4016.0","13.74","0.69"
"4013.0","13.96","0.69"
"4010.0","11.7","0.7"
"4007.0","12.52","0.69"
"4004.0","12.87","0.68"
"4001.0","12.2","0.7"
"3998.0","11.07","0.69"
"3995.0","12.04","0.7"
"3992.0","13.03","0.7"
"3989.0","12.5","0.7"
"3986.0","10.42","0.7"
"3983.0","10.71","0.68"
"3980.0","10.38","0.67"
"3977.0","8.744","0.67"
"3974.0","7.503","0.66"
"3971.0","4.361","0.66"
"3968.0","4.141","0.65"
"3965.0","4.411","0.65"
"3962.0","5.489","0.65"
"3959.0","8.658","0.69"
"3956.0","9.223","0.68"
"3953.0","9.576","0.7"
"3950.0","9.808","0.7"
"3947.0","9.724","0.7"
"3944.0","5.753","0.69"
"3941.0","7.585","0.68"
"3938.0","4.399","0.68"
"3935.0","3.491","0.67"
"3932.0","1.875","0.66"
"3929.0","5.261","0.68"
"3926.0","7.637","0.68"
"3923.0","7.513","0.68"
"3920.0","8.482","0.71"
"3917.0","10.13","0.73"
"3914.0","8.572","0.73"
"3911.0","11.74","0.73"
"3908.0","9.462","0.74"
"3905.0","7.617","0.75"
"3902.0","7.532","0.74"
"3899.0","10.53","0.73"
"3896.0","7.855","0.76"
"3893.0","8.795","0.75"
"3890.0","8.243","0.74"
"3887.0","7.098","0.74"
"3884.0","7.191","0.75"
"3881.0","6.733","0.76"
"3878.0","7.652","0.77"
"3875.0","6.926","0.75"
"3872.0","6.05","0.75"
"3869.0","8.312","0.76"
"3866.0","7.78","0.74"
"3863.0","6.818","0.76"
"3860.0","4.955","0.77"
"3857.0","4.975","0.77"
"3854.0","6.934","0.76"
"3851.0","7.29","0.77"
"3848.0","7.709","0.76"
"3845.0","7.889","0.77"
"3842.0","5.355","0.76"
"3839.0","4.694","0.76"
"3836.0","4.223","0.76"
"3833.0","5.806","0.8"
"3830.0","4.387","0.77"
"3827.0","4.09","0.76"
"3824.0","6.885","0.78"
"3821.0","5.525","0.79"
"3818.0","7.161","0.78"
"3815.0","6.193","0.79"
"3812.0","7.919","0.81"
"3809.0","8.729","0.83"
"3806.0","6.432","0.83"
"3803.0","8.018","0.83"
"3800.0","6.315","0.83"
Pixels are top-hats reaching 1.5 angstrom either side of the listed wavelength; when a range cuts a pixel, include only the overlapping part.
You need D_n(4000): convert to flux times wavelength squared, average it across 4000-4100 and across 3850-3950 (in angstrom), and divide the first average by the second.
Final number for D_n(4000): 1.88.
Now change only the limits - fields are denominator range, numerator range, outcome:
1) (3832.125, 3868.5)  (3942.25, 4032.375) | 1.77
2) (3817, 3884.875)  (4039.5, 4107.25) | 2.24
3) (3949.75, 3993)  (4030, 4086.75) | 1.53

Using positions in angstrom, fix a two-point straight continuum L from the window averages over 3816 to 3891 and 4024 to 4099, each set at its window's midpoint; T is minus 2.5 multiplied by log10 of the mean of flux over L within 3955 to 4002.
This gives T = 0.15 mag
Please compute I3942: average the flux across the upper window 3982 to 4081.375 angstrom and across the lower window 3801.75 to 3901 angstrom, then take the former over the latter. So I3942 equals 1.8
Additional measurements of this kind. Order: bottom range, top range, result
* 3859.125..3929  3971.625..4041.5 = 1.49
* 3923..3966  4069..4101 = 1.99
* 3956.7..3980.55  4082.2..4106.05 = 1.97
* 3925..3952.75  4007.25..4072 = 1.99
